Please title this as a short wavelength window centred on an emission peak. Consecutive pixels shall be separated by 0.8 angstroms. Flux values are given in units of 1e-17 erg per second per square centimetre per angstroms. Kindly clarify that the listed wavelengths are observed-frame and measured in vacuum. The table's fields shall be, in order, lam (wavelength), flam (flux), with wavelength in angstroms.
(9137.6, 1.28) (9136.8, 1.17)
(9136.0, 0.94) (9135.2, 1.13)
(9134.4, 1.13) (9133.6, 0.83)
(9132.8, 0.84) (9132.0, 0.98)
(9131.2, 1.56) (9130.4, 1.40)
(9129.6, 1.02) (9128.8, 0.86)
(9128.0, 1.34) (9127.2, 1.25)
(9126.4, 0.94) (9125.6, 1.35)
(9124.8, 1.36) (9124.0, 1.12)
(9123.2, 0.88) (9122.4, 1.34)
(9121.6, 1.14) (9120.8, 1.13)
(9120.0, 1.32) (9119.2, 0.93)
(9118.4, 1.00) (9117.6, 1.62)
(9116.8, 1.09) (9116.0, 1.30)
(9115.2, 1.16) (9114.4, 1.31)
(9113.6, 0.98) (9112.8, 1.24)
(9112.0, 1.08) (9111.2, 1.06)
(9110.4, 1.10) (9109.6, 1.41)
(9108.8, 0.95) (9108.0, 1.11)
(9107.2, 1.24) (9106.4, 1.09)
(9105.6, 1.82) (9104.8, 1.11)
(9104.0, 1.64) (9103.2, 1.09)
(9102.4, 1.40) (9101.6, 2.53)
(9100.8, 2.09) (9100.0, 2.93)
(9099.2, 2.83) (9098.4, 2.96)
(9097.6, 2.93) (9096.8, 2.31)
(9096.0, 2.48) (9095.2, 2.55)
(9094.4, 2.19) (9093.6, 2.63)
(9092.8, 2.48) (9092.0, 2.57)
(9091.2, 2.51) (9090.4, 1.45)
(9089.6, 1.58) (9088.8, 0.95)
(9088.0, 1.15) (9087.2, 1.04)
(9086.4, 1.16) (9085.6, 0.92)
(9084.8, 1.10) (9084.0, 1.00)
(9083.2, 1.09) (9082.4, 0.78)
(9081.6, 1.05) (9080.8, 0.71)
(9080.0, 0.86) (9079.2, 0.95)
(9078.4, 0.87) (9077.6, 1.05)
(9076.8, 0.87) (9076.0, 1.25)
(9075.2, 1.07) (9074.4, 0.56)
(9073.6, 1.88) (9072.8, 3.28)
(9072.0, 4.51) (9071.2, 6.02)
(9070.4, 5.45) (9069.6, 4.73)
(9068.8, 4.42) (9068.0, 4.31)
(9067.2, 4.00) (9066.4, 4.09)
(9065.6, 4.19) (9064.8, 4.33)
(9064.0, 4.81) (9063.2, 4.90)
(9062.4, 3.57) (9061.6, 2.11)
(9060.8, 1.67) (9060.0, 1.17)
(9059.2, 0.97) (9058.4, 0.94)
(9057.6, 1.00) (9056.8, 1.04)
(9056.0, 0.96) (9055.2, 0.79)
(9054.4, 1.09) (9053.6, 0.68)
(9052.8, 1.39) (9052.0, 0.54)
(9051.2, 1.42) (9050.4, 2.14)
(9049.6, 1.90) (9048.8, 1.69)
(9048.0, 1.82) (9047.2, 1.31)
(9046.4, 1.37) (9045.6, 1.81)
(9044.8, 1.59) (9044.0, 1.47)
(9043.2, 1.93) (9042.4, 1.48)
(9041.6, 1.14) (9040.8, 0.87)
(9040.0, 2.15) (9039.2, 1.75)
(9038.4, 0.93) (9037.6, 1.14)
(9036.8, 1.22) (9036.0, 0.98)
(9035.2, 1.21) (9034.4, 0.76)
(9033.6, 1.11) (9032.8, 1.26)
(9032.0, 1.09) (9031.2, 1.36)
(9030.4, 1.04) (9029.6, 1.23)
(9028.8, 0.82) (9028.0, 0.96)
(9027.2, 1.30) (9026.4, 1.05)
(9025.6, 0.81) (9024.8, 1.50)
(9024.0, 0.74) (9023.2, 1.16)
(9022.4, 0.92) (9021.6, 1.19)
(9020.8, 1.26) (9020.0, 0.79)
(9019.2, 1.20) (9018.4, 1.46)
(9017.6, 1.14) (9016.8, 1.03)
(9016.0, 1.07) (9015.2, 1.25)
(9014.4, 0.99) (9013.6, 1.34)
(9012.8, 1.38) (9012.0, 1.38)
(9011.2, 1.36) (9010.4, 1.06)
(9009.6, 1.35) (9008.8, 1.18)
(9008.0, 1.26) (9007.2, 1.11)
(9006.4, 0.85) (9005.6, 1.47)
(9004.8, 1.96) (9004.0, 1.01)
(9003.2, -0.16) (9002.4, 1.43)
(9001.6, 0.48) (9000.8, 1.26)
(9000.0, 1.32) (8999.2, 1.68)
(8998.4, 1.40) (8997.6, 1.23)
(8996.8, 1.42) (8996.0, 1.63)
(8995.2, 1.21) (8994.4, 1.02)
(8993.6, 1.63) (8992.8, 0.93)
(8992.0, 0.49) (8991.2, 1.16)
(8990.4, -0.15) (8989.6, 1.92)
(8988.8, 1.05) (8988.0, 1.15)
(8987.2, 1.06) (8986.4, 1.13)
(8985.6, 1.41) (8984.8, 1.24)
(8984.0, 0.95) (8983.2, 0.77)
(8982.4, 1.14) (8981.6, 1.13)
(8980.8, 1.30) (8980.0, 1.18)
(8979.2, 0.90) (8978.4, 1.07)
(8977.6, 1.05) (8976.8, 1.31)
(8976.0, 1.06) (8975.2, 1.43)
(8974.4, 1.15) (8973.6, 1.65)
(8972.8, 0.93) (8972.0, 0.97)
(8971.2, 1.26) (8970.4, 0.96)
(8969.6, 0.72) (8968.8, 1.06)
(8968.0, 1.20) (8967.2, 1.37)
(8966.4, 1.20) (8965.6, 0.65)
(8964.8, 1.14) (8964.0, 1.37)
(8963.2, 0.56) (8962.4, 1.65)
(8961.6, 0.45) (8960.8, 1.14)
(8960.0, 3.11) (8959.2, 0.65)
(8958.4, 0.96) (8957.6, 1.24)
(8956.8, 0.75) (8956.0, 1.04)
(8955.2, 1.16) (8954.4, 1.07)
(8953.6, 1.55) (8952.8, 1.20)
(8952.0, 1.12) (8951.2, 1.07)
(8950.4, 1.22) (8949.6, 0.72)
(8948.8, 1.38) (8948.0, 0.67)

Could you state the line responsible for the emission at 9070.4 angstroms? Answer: H-alpha 6563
